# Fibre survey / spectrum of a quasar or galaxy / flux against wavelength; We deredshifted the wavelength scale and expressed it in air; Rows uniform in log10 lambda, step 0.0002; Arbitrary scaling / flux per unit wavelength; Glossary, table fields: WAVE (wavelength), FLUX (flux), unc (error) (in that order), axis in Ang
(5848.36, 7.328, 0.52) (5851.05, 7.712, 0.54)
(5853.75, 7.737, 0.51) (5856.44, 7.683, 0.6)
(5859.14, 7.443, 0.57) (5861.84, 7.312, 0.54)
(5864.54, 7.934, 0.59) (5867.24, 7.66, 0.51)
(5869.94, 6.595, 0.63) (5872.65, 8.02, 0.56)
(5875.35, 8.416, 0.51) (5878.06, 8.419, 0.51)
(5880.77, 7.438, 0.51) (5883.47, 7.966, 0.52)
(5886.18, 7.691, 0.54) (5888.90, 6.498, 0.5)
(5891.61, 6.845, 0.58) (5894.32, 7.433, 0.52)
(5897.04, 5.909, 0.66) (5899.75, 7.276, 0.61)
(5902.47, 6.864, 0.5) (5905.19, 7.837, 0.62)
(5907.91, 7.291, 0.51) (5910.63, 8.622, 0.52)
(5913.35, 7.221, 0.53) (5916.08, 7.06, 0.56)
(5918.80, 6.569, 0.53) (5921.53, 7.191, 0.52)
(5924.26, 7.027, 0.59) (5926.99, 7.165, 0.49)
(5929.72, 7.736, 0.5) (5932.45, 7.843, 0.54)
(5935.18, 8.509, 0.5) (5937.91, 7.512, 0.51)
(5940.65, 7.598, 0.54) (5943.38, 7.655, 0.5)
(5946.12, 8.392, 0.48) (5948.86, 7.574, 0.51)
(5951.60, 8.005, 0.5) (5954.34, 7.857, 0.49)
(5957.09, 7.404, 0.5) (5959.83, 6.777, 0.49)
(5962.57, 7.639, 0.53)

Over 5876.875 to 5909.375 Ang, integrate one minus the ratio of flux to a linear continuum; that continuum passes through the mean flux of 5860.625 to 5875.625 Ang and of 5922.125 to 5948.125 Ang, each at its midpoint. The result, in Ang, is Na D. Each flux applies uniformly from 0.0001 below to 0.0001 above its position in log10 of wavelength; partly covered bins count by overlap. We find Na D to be 1.5 Ang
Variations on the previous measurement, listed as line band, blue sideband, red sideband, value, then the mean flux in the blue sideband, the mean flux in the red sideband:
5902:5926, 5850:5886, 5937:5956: 1.4 Ang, 7.72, 7.8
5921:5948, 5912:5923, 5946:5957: -0.9 Ang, 7.01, 7.84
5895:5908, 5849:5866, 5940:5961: 1.0 Ang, 7.63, 7.67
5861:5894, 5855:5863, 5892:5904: -1.7 Ang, 7.49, 6.88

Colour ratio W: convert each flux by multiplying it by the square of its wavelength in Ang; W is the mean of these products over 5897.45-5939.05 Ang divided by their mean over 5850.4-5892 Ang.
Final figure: 0.99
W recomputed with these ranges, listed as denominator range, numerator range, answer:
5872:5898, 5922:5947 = 1.05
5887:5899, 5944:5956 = 1.20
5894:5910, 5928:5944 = 1.10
